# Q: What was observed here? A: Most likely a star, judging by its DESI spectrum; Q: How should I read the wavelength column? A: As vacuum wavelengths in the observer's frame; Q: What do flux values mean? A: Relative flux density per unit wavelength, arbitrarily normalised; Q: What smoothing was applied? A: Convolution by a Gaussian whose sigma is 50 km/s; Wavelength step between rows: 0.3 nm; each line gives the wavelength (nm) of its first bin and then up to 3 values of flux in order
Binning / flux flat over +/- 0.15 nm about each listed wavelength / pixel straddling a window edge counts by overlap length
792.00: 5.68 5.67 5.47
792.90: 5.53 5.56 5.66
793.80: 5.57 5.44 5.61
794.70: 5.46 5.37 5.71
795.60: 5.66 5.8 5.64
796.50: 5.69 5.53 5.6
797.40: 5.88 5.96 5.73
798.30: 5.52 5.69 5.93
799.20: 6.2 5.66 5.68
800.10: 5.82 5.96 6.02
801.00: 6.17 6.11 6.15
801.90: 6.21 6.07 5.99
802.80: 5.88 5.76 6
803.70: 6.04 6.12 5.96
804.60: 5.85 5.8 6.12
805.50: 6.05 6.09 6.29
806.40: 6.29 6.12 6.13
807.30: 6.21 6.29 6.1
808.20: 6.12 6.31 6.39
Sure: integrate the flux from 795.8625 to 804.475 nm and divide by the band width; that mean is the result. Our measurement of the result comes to 5.89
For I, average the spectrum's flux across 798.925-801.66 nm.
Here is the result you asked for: 5.97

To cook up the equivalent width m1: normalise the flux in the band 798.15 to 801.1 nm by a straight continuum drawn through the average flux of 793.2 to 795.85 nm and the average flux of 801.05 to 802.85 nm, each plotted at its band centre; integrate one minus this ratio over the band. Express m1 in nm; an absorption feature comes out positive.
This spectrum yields 0.03 nm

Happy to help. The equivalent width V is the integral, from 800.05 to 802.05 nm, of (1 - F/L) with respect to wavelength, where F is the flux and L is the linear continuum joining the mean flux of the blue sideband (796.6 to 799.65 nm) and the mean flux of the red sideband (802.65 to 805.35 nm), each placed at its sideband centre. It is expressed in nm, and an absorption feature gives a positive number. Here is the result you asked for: -0.07 nm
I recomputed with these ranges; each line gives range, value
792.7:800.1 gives 5.67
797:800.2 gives 5.79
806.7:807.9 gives 6.18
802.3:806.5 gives 6.01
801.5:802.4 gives 6.13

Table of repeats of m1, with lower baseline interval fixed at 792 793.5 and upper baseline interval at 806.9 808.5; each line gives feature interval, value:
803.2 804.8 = 0.01 nm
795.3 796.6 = 0.00 nm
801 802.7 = -0.05 nm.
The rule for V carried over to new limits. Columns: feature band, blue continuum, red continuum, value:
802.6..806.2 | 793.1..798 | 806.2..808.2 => 0.04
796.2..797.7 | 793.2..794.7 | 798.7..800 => 0.01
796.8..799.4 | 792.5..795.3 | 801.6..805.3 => -0.03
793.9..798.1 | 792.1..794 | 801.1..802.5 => 0.08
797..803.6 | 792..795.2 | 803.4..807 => -0.07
